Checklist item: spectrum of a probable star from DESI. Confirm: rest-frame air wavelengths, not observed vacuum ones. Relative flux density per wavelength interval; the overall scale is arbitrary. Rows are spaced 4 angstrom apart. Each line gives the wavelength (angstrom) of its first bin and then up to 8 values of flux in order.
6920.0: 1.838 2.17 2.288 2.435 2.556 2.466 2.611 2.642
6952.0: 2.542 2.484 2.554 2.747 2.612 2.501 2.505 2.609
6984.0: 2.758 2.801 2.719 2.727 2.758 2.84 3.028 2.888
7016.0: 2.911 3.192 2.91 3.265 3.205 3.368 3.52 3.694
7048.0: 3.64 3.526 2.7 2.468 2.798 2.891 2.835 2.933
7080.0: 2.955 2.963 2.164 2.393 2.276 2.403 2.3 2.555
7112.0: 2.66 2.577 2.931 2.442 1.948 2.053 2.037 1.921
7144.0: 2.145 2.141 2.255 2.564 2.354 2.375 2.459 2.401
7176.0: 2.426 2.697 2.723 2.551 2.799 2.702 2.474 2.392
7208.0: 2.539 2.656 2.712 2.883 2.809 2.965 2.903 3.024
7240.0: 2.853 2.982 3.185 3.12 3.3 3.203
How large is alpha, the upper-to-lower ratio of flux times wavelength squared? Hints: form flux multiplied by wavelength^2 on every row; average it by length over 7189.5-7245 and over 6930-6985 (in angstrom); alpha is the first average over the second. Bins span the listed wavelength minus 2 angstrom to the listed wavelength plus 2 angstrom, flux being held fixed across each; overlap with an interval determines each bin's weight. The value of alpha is 1.16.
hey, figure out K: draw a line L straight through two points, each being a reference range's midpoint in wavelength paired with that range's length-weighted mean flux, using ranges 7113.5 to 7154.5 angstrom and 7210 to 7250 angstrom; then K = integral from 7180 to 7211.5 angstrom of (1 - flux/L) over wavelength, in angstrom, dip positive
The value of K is 0.7 angstrom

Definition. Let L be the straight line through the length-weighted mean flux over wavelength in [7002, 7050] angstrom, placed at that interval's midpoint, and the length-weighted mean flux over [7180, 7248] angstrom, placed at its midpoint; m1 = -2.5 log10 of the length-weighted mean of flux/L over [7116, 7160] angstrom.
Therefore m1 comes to 0.28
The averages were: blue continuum 3.21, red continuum 2.76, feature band 2.26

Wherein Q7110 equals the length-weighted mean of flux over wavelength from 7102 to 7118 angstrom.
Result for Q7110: 2.52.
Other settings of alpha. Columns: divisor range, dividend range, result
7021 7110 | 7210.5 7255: 1.06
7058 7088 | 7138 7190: 0.88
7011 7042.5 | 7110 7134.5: 0.79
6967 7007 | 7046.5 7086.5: 1.12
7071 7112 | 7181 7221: 1.06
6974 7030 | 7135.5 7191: 0.87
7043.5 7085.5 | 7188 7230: 0.93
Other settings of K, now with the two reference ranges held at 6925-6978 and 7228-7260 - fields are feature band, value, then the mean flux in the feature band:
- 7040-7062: -4.30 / 3.23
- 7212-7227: 1.09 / 2.79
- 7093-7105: 1.98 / 2.33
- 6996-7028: -3.68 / 2.94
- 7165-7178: 2.22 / 2.42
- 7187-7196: 0.81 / 2.69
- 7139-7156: 4.14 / 2.18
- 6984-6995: -0.68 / 2.76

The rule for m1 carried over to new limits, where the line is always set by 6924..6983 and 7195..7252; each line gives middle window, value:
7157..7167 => 0.15 mag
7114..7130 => 0.10 mag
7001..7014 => -0.13 mag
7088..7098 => 0.16 mag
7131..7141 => 0.33 mag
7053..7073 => -0.05 mag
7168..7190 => 0.09 mag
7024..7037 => -0.23 mag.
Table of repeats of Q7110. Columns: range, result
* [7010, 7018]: 2.9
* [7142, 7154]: 2.18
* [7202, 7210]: 2.47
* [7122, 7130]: 2.2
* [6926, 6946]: 2.47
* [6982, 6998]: 2.75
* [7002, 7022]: 2.97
